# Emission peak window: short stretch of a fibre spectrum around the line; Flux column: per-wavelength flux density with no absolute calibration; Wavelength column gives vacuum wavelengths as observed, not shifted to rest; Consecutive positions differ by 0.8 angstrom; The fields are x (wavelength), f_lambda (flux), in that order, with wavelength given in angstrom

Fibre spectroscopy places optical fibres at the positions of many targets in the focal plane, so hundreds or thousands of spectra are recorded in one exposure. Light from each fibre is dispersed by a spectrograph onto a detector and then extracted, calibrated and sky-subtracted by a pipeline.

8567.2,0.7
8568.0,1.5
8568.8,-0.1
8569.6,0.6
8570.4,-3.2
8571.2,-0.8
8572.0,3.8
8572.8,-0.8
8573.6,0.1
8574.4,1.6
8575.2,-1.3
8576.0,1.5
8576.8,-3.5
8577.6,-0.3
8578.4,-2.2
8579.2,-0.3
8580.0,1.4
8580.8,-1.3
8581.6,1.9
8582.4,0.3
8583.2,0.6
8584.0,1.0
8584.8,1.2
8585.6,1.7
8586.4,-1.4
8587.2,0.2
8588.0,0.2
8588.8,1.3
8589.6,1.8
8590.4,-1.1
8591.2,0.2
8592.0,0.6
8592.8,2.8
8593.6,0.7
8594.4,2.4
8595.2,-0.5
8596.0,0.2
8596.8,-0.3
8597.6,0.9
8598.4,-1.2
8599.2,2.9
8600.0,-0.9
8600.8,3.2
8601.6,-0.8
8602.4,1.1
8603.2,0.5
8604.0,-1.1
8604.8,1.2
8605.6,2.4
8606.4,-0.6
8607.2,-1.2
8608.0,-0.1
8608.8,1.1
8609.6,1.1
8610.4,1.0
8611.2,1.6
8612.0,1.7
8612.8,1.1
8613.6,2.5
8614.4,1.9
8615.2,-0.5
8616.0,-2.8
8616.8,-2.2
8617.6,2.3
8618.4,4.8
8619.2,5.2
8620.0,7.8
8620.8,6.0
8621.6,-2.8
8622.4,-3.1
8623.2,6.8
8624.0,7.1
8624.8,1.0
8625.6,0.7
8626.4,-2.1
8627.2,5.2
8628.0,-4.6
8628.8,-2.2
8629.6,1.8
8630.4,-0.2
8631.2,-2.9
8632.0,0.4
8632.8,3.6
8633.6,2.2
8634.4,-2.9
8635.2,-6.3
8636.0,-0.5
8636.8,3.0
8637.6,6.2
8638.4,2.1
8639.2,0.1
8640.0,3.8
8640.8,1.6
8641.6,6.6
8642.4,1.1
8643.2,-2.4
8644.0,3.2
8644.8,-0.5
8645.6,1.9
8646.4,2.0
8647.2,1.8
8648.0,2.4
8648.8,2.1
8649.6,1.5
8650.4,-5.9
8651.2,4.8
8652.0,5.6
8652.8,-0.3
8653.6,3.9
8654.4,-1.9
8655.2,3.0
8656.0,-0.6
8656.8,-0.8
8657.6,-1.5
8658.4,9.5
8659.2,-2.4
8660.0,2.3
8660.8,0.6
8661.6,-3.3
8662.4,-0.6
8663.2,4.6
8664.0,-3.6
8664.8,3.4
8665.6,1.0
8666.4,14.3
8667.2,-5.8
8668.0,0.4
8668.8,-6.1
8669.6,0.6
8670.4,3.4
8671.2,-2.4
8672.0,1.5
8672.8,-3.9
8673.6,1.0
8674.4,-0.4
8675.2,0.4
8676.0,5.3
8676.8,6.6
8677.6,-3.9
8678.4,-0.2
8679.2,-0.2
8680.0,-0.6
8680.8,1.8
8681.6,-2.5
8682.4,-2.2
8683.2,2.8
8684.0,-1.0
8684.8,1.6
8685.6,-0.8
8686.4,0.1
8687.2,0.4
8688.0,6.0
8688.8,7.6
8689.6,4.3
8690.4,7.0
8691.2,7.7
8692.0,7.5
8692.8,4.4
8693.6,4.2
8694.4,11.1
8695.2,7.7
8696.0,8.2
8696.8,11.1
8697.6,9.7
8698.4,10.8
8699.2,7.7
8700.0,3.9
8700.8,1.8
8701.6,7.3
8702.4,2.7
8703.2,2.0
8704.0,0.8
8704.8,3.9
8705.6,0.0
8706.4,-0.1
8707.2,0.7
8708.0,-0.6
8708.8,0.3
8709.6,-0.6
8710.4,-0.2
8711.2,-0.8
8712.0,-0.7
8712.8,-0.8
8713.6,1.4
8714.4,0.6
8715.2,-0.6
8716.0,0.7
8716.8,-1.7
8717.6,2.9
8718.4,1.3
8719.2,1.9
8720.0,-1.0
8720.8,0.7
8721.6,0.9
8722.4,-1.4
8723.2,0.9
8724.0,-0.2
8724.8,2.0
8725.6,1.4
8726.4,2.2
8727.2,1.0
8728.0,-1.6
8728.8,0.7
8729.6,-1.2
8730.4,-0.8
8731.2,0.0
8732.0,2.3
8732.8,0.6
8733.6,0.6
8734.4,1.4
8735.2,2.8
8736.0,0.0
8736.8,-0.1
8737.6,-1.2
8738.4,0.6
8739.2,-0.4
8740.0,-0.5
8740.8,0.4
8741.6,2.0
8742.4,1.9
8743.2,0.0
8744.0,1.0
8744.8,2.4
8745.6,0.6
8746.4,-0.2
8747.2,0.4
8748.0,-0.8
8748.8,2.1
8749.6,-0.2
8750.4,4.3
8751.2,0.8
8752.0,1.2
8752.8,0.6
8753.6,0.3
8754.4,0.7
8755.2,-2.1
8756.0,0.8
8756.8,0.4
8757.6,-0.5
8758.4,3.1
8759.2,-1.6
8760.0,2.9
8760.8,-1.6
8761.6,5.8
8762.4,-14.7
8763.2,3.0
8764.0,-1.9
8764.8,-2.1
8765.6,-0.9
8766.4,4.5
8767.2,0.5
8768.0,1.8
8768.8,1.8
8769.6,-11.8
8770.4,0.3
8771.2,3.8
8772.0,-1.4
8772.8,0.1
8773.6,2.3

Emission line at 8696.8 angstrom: [O II]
